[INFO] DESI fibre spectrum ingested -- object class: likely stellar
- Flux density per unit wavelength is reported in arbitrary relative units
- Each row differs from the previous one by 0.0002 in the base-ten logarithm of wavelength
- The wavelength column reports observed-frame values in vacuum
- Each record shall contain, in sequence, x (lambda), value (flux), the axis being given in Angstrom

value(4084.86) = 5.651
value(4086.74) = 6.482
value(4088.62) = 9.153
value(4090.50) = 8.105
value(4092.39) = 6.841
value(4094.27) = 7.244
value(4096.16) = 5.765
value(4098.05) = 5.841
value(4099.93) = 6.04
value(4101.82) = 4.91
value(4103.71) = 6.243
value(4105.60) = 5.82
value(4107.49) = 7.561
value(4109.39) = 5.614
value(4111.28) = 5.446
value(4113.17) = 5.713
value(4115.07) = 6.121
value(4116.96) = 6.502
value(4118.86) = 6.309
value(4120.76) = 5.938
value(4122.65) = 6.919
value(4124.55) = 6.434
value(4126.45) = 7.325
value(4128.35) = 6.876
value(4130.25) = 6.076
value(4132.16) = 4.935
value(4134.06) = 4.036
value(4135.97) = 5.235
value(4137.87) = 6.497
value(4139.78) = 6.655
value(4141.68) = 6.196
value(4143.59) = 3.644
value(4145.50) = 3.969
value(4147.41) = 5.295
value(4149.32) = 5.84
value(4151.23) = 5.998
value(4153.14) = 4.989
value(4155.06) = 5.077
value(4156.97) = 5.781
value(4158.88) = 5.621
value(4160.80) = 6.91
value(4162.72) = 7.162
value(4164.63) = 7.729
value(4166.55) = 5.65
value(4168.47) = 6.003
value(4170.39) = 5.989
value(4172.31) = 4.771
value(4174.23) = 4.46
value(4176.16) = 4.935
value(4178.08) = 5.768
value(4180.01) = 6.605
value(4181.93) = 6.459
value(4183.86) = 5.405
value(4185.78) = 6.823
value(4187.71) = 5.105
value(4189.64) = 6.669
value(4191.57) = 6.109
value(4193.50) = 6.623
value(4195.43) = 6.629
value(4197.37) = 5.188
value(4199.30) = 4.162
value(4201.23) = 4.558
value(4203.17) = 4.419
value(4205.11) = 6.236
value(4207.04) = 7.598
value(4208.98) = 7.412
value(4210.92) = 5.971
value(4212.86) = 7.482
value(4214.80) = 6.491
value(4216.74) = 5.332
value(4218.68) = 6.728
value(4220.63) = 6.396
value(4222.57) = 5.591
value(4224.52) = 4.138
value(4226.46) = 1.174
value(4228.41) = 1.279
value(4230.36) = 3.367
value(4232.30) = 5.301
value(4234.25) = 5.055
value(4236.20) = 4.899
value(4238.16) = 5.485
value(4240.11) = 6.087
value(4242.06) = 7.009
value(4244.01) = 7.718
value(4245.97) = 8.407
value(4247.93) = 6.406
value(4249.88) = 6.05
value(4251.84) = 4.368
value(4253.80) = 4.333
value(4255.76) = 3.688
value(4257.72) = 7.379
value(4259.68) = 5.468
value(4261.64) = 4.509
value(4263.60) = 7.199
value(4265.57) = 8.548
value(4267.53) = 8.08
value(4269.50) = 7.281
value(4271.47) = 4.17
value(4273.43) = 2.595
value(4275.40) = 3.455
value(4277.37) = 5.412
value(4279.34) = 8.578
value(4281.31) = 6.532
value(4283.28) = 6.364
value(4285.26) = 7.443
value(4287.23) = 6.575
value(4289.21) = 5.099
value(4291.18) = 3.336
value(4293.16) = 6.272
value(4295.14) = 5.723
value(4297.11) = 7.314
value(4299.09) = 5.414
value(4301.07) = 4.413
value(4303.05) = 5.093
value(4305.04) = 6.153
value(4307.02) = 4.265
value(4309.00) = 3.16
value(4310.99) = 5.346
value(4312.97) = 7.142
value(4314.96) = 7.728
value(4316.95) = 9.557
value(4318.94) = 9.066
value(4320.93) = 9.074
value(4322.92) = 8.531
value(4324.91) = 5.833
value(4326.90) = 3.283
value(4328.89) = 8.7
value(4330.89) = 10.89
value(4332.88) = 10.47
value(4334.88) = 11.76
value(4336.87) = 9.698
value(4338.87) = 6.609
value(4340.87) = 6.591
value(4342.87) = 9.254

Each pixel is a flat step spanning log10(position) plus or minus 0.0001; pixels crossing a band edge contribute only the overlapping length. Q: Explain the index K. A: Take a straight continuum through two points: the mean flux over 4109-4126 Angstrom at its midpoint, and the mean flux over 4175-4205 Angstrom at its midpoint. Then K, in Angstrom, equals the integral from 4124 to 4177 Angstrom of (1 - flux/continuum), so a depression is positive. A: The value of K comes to 2.15 Angstrom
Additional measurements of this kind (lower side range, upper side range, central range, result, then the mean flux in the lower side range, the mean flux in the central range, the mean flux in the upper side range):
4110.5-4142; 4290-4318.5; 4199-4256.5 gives 4.66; 6.07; 5.46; 5.84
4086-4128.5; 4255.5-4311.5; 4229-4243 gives 1.69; 6.48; 5.2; 5.71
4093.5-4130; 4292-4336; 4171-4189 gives 2.47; 6.24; 5.62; 7.05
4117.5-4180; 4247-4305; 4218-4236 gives 4.54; 5.8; 4.32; 5.77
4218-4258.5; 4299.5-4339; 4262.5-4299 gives 1.36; 5.26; 6.09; 7.33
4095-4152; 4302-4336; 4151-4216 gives 3.88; 5.86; 5.96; 7.42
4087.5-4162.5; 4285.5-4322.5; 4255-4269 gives -0.69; 6.05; 6.48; 6.22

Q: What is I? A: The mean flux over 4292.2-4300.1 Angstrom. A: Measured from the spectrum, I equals 6.18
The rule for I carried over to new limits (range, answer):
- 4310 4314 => 6.26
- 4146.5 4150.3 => 5.58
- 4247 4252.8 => 5.61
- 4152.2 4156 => 5.02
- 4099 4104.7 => 5.73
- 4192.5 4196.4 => 6.62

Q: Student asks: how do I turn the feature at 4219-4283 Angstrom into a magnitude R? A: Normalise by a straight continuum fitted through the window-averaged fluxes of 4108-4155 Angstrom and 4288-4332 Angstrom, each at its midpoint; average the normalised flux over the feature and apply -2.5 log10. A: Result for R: 0.130 mag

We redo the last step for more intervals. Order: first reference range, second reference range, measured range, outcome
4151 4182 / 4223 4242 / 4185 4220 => -0.22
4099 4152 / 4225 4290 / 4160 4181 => -0.04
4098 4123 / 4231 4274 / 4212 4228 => 0.14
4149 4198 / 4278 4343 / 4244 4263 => 0.14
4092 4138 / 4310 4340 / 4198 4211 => 0.22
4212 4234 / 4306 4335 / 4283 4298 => 0.12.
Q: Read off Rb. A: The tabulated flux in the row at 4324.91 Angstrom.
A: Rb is 5.833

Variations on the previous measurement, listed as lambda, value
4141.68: 6.196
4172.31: 4.771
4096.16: 5.765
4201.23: 4.558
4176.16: 4.935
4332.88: 10.47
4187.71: 5.105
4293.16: 6.272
